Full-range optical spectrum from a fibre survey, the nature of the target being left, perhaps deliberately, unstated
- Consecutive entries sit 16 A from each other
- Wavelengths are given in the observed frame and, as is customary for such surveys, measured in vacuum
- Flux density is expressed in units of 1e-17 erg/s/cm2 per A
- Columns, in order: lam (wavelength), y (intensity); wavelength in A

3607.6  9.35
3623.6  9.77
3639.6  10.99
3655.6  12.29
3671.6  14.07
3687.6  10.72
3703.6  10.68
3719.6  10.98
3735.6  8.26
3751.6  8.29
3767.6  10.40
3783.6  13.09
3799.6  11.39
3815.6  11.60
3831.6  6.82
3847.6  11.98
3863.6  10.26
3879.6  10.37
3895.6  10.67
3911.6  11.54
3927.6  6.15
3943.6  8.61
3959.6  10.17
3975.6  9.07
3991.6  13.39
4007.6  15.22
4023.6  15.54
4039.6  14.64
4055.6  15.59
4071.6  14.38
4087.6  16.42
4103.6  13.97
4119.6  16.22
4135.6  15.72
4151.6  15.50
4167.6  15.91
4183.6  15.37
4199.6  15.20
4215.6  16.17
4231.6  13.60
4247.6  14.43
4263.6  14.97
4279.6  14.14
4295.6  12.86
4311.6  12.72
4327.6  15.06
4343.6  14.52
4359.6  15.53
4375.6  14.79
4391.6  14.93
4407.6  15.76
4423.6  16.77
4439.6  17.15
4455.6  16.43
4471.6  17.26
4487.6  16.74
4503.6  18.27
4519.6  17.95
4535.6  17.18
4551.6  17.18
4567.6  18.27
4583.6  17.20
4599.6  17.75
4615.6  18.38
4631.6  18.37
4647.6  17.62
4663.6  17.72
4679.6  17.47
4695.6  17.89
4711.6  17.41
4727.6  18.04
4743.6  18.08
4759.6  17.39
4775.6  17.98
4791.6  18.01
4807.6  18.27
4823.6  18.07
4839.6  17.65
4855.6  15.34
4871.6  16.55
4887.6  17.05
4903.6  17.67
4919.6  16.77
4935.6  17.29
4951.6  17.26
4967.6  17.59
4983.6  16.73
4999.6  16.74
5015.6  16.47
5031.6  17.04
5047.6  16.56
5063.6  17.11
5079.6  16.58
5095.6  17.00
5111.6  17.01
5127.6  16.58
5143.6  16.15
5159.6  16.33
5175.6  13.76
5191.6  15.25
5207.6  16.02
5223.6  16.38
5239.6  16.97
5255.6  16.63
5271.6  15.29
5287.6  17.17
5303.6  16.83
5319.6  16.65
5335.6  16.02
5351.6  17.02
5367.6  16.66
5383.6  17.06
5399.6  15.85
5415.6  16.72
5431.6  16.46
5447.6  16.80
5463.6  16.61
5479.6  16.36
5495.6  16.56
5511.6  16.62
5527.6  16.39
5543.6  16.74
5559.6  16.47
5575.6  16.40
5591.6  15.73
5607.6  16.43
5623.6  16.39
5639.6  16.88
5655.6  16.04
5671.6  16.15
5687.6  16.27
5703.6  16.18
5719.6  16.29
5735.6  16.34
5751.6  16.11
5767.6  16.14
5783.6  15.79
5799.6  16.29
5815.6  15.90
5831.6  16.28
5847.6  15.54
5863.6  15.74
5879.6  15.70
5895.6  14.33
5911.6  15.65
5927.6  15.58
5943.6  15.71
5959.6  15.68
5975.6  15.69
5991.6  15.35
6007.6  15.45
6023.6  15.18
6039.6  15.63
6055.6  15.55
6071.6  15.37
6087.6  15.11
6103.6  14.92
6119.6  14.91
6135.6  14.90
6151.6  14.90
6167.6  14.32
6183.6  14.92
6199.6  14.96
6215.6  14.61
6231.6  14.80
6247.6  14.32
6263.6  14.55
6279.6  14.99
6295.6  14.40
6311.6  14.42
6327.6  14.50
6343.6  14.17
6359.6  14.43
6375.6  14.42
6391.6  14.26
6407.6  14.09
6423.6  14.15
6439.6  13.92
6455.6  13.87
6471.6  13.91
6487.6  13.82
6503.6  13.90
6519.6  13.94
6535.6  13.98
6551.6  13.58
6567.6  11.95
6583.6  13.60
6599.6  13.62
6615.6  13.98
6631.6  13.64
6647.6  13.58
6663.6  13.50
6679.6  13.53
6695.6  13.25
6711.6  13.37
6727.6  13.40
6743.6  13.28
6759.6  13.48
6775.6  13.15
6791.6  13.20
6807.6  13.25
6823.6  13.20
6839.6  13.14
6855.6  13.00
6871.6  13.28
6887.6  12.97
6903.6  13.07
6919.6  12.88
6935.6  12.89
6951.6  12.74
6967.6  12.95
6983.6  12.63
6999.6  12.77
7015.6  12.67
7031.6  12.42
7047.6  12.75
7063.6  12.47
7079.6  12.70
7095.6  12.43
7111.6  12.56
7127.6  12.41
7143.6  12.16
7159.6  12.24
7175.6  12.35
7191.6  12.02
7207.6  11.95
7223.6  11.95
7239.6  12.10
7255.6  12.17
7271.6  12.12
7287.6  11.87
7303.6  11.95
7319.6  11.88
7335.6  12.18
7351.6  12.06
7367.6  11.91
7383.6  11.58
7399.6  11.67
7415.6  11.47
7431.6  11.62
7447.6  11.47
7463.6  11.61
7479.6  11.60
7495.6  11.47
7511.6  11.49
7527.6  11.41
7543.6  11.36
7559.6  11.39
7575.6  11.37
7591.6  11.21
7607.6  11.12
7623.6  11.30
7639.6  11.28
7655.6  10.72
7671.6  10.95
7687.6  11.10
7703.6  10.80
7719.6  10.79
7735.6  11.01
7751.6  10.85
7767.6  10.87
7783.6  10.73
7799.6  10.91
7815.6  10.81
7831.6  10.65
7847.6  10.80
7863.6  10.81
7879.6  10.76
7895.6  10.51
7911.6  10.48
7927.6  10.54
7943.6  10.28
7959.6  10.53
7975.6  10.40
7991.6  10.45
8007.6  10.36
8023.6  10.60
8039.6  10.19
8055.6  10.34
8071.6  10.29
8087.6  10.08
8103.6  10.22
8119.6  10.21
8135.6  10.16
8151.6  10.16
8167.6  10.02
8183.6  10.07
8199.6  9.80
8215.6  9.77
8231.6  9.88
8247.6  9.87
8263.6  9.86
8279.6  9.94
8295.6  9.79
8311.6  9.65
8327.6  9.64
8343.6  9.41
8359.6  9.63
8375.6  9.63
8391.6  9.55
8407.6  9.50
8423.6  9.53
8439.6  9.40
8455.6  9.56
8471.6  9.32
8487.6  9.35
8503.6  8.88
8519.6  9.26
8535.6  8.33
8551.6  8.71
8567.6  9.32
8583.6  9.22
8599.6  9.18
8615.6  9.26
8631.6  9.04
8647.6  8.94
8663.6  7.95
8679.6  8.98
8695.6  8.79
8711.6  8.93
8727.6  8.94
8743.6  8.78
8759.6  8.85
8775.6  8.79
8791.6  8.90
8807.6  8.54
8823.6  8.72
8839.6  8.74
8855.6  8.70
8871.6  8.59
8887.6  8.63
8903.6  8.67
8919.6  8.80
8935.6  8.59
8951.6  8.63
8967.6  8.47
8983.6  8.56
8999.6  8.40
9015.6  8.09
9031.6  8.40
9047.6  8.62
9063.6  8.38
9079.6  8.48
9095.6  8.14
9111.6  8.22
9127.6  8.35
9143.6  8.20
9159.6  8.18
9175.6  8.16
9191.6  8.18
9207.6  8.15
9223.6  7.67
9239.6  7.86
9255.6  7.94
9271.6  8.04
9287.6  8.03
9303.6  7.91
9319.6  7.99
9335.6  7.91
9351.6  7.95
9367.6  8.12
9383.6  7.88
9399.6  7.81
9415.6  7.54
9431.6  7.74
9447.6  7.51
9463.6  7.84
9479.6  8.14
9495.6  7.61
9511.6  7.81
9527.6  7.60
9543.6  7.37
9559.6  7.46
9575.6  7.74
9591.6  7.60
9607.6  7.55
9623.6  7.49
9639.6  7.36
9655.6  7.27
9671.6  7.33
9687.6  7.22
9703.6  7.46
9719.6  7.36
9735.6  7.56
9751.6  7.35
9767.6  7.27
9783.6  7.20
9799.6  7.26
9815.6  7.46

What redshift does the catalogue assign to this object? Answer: 0.000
